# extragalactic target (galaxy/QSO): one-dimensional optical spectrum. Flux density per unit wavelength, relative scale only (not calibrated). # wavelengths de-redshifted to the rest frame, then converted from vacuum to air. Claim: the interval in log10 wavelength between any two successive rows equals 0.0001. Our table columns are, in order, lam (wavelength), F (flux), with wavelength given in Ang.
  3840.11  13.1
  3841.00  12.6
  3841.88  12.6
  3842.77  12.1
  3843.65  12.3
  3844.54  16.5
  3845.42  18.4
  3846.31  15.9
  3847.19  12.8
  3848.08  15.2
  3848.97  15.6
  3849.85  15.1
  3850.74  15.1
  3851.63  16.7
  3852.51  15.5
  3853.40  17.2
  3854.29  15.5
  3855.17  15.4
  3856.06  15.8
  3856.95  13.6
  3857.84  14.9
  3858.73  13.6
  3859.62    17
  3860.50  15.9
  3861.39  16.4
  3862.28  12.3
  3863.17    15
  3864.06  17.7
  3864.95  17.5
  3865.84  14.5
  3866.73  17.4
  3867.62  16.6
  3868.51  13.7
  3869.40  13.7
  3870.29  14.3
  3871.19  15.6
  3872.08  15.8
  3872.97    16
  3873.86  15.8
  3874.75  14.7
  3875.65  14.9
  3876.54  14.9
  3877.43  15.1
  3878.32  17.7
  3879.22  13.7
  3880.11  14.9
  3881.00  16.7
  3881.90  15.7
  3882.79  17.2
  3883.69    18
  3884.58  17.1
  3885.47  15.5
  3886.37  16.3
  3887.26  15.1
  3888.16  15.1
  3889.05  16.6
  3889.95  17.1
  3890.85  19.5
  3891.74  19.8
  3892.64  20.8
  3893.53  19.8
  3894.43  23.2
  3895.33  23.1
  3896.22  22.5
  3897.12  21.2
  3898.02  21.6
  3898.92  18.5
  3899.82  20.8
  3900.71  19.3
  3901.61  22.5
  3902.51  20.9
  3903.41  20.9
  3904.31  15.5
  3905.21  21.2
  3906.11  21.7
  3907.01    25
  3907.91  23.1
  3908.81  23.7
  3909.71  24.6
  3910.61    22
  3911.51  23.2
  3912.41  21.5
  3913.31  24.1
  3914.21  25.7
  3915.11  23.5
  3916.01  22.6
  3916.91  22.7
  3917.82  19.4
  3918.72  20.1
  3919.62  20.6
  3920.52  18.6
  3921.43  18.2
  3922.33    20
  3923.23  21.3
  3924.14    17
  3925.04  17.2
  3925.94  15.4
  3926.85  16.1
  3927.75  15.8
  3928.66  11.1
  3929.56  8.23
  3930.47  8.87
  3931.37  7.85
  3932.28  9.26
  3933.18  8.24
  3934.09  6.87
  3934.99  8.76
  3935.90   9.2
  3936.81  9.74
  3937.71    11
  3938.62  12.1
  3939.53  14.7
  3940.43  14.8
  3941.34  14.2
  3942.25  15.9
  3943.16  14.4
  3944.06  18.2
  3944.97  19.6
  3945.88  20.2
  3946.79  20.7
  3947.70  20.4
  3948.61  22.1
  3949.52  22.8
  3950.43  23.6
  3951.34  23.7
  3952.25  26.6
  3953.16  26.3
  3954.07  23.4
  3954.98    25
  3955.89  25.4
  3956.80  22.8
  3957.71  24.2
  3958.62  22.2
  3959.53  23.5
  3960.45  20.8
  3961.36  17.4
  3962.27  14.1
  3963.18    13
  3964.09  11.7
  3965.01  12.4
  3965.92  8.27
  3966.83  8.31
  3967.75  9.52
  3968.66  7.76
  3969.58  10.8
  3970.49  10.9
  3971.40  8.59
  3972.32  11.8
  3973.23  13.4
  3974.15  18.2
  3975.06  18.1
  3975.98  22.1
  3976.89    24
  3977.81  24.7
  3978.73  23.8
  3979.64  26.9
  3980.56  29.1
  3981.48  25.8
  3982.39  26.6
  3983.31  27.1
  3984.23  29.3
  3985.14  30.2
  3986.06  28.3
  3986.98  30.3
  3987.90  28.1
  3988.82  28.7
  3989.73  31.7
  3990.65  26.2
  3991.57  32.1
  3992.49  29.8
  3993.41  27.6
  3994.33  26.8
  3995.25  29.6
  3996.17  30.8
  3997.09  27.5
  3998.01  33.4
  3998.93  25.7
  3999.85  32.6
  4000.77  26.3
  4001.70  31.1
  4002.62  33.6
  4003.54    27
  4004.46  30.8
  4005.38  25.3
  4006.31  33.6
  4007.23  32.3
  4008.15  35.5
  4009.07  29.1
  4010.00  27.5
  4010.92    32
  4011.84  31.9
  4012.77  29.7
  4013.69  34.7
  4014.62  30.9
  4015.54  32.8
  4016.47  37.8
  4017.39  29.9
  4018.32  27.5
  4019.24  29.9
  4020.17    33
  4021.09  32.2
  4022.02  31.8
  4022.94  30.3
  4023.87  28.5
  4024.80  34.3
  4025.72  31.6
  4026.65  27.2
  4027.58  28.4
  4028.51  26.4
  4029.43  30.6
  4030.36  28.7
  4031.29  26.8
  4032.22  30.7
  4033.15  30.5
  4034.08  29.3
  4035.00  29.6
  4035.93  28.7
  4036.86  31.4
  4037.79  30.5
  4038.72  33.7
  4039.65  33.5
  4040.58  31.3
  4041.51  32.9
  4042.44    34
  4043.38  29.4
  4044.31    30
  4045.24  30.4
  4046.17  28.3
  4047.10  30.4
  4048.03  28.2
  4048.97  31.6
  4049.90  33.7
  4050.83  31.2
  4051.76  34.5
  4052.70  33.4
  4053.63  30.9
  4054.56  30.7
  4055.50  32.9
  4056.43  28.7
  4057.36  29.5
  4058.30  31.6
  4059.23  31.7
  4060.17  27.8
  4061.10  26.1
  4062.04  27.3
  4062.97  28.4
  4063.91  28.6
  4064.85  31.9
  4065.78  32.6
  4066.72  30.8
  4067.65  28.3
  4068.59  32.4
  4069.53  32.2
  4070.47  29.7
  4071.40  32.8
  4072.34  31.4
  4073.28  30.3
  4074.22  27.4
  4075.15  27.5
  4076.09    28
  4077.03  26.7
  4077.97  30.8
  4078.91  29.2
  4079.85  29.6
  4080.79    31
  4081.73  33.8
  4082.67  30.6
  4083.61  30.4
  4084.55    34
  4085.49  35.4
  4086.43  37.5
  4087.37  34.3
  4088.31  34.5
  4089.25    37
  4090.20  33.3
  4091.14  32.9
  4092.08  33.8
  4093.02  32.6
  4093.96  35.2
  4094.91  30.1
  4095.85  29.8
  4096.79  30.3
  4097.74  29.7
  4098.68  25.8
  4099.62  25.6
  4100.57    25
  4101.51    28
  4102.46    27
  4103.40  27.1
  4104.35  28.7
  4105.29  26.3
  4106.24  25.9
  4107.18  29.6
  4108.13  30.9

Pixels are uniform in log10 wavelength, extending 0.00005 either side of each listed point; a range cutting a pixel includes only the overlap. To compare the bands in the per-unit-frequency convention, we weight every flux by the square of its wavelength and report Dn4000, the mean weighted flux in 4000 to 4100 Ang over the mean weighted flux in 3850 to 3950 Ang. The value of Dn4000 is 1.94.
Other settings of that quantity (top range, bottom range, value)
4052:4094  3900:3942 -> 1.94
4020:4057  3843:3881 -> 2.19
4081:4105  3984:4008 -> 1.11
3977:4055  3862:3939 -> 1.84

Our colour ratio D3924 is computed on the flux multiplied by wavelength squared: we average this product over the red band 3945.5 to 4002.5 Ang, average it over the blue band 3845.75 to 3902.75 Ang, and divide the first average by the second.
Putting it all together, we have 1.43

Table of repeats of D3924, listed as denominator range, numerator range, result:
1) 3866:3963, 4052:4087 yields 1.82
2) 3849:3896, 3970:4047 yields 1.88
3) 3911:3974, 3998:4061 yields 1.91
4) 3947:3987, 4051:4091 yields 1.62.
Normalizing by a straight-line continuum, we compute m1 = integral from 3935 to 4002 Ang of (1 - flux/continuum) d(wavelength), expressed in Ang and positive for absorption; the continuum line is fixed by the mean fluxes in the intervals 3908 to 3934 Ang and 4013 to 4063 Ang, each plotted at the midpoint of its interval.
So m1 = 6.2 Ang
